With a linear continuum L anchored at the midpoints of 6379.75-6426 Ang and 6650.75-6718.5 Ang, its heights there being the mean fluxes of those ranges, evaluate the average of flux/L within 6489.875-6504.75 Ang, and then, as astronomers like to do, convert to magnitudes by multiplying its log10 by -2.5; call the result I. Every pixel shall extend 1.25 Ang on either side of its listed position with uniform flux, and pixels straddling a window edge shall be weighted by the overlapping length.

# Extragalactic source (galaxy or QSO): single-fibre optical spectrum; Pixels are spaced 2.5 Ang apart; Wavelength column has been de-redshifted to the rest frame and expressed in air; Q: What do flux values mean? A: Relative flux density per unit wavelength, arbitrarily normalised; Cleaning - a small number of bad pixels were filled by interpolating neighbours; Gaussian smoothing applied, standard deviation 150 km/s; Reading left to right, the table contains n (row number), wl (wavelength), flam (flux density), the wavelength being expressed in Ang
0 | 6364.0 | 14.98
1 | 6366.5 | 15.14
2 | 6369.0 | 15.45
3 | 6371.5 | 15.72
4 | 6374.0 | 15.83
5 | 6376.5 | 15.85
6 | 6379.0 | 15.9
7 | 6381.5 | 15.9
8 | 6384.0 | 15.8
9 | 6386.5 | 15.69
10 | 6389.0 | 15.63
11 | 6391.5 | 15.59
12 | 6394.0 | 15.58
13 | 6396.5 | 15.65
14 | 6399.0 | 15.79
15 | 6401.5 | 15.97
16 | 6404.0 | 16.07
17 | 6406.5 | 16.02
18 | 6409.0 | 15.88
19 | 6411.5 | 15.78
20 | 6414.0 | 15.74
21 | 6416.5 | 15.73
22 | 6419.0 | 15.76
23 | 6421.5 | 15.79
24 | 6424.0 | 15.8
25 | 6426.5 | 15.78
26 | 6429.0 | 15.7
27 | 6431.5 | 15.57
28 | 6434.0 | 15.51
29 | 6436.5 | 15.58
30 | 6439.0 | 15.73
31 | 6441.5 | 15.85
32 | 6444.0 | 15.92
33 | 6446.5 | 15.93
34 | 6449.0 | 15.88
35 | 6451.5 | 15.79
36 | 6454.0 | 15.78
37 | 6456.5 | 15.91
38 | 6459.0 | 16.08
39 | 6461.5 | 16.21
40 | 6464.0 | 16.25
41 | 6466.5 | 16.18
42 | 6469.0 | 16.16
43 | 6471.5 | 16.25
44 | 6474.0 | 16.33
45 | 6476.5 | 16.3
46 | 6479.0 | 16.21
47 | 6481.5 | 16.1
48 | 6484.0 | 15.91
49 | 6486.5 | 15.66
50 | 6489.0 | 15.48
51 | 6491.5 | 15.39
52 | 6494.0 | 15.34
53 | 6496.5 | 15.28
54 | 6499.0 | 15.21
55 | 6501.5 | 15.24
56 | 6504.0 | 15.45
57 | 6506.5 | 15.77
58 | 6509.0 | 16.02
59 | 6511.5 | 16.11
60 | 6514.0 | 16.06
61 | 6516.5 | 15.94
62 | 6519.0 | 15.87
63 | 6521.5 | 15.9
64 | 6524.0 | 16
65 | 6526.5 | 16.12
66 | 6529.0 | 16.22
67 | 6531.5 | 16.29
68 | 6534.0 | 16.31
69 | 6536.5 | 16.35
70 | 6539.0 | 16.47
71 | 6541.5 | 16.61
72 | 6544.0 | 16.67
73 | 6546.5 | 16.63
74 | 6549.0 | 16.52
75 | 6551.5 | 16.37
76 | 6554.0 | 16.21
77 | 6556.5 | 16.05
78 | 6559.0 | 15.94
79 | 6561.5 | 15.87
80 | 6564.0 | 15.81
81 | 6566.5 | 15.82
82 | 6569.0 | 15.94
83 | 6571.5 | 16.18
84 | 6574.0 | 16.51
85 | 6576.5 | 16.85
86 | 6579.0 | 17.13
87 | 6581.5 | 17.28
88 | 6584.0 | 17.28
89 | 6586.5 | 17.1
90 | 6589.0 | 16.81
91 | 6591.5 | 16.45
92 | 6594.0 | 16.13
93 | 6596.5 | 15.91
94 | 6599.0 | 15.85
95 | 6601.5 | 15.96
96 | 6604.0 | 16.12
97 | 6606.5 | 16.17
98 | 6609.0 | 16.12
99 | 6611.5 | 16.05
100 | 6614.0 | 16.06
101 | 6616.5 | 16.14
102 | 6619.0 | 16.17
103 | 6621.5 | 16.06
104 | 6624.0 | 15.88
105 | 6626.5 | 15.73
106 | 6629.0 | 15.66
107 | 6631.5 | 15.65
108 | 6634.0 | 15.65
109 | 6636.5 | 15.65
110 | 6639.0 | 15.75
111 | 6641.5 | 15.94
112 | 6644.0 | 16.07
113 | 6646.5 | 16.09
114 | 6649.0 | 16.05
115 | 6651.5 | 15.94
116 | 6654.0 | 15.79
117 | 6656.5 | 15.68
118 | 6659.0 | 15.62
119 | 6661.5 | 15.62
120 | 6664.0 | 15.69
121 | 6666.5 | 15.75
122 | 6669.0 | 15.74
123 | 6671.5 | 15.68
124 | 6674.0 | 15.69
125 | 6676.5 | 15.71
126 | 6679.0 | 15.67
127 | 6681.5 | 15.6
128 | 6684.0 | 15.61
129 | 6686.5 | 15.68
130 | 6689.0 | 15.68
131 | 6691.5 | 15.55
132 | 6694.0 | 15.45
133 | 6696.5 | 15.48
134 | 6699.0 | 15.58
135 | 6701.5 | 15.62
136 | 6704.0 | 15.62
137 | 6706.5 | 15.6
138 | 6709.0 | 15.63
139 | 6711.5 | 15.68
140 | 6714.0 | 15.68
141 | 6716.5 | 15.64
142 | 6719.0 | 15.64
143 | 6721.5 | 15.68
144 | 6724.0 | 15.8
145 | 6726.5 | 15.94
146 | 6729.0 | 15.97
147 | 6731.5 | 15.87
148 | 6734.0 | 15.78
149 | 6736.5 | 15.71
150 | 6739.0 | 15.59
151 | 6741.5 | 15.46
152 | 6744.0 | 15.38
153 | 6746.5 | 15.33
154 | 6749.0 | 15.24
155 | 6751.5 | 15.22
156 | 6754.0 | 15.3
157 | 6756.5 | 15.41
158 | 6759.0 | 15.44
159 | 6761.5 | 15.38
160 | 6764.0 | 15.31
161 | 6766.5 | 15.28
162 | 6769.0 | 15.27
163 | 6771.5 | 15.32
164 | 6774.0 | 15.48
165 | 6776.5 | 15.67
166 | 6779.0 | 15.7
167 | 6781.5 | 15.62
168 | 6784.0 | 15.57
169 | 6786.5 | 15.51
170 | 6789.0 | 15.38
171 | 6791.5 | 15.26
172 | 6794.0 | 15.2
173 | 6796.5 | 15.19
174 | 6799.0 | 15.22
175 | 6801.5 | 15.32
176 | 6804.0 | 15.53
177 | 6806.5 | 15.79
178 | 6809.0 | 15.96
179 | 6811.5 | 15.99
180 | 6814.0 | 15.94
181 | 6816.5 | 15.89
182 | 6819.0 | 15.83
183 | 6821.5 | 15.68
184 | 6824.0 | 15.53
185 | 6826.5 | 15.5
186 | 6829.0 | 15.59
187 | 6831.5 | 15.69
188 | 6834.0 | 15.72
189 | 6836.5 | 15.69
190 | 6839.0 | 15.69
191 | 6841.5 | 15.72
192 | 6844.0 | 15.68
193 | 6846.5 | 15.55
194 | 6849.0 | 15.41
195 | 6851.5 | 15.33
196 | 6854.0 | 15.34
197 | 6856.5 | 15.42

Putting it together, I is 0.030 mag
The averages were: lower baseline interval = 15.8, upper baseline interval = 15.7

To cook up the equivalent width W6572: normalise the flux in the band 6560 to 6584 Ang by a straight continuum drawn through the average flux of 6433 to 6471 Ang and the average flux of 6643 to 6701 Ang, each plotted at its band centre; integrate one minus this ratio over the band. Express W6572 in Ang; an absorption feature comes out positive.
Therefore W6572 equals -0.9 Ang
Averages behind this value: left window 15.9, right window 15.7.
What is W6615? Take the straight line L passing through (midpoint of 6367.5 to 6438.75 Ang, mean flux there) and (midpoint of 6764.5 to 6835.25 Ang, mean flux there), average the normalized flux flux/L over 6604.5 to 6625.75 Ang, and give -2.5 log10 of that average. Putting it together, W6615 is -0.03 mag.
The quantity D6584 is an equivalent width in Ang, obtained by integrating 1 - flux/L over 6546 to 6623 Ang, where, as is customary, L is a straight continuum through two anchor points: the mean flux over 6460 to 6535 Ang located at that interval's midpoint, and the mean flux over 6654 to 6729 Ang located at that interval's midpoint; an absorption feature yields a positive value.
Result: -2.4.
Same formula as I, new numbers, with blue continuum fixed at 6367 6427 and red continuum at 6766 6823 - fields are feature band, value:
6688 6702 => 0.00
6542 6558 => -0.05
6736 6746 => 0.01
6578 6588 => -0.10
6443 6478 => -0.02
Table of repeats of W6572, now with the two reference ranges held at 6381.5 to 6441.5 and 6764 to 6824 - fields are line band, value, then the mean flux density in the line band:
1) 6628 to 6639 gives 0.0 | 15.7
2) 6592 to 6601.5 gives -0.2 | 16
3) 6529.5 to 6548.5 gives -1.0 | 16.5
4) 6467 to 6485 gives -0.5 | 16.2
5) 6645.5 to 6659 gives -0.2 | 15.9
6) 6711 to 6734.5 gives -0.3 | 15.8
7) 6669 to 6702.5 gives 0.0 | 15.6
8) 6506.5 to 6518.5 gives -0.2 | 16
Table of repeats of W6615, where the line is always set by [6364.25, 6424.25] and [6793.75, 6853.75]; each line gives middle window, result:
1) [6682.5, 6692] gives 0.00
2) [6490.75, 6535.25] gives -0.01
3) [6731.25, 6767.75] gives 0.01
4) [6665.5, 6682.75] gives 0.00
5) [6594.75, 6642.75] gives -0.02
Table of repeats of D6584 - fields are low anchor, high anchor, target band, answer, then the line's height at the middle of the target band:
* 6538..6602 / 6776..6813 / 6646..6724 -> 1.3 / 16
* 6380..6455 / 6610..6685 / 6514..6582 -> -2.1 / 15.8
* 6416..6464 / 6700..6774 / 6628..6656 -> -0.4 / 15.6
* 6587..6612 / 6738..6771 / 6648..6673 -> 0.2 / 15.9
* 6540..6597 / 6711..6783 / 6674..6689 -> 0.2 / 15.9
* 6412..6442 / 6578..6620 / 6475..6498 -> 0.3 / 15.9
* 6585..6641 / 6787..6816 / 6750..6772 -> 0.5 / 15.6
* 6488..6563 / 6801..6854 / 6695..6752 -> 0.6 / 15.8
